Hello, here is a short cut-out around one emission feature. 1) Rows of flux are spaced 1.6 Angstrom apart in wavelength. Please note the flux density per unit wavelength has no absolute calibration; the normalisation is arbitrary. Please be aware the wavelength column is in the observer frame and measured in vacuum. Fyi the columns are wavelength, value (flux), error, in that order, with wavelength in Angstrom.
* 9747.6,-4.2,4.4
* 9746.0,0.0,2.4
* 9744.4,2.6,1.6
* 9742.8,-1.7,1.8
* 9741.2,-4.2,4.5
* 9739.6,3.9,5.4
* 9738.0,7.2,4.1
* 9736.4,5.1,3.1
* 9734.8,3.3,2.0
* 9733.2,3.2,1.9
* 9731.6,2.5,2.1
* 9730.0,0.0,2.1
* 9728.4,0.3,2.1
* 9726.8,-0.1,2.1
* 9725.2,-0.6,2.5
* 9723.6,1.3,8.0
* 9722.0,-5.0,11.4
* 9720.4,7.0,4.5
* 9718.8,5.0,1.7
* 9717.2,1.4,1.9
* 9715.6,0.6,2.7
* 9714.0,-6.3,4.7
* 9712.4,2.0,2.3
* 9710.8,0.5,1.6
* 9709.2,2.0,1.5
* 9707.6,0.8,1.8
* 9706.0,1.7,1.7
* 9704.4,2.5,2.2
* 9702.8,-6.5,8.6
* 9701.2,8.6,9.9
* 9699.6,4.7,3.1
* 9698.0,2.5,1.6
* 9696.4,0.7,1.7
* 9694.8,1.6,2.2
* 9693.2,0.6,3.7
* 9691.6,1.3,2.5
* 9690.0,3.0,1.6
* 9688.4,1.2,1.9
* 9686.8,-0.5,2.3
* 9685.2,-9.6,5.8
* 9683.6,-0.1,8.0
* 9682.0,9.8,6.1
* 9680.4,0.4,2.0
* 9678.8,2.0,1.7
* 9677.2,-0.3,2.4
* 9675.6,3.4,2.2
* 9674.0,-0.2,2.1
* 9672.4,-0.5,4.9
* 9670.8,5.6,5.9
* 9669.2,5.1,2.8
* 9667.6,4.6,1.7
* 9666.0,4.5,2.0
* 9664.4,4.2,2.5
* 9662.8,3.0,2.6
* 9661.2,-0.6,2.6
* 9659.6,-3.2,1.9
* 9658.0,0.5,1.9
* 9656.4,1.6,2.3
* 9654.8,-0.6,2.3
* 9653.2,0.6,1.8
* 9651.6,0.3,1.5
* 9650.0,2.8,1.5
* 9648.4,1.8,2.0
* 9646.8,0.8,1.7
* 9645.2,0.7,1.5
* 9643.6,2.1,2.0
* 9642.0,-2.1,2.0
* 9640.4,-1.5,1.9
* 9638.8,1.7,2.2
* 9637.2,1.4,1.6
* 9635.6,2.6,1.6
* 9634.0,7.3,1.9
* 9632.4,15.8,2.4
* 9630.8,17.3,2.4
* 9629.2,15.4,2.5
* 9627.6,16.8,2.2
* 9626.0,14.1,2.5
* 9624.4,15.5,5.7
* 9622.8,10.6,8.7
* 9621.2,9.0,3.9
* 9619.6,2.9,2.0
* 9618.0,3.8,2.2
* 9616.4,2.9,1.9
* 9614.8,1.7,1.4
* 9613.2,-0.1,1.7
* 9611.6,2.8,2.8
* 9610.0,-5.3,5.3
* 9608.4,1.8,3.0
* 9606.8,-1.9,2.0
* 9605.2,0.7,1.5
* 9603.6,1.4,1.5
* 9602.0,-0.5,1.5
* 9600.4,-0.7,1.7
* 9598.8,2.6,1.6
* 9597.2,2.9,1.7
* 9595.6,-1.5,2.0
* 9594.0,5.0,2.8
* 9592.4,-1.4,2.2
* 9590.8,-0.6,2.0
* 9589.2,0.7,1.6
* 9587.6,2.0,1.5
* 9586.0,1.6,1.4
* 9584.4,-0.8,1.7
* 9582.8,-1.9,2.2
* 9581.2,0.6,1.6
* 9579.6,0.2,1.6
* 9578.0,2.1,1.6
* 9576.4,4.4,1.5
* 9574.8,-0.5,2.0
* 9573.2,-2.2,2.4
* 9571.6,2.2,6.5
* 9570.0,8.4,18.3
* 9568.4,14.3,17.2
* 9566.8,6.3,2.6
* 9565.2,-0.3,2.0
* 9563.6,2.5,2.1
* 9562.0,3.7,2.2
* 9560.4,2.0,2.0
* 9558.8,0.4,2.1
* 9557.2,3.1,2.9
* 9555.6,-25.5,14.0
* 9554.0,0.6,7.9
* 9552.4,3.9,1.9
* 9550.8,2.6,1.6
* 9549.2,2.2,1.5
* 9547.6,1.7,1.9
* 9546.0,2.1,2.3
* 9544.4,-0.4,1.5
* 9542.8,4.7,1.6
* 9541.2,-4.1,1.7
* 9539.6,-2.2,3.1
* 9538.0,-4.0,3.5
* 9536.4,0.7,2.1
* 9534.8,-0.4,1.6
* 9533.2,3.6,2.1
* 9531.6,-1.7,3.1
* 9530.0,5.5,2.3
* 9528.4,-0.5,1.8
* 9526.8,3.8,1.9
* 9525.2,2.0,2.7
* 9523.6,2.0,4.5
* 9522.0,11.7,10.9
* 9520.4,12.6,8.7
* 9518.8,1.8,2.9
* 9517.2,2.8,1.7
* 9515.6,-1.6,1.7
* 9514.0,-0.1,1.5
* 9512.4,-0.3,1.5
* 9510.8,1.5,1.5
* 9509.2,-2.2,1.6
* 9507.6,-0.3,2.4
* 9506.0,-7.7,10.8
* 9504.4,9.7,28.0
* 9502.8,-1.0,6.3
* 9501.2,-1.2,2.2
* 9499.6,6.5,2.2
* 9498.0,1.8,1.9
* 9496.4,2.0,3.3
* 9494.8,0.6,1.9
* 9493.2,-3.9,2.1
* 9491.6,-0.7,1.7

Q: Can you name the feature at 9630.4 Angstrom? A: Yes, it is [O II] 3727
